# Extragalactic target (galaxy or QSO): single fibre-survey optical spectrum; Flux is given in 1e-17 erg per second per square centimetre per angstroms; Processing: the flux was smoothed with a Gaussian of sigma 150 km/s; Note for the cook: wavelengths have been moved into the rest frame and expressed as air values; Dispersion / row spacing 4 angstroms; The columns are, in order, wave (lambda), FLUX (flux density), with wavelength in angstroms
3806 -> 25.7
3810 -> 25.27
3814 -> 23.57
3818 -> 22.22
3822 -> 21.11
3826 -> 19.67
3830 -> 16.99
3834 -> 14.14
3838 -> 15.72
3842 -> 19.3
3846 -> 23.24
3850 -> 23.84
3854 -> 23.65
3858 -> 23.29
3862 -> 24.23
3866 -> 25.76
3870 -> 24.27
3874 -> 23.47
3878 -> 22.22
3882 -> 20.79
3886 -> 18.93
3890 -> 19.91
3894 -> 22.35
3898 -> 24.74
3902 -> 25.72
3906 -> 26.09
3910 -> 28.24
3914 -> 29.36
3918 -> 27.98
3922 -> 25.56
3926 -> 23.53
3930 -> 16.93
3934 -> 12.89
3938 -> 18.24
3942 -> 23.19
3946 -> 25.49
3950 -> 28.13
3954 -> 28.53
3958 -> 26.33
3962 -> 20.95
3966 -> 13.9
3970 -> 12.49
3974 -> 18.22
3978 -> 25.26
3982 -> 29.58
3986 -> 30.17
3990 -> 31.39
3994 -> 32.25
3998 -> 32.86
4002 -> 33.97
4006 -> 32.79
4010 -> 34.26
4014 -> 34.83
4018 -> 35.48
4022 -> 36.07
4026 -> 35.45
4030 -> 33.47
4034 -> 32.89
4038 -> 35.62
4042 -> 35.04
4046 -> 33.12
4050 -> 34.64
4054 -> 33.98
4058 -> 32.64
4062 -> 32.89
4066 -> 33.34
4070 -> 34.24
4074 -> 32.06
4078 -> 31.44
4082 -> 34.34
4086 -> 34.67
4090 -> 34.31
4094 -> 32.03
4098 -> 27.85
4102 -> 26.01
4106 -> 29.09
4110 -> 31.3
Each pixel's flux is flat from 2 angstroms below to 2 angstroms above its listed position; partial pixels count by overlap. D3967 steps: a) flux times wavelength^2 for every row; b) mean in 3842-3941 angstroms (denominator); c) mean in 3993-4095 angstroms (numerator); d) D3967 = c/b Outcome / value 1.58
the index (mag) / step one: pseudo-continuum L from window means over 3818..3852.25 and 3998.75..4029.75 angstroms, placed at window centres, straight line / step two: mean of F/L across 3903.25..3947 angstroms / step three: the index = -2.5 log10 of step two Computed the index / 0.150 mag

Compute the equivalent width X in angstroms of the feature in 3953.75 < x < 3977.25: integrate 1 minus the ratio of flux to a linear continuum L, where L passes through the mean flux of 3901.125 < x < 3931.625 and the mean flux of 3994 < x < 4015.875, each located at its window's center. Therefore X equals 8.0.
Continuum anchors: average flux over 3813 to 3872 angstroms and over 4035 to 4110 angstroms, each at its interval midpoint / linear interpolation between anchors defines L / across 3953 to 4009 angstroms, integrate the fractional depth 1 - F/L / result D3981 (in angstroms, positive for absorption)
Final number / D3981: 3.6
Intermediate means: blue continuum 21.4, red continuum 32.6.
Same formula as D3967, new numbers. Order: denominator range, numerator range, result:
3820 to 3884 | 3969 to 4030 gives 1.55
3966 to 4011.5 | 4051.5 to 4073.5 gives 1.24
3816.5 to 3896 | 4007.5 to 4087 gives 1.76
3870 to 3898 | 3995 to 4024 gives 1.68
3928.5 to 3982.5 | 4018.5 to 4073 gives 1.68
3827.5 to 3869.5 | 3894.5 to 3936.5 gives 1.17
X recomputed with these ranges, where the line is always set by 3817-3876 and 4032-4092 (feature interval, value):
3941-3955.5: 0.4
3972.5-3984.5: 1.7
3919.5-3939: 4.7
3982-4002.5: -1.4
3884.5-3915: 0.2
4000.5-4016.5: -1.8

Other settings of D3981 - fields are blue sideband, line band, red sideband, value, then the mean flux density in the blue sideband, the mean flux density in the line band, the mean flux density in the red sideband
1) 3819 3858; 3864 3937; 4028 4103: 0.77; 20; 23.2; 33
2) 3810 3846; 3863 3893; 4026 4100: 0.33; 19.7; 22.3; 33.3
